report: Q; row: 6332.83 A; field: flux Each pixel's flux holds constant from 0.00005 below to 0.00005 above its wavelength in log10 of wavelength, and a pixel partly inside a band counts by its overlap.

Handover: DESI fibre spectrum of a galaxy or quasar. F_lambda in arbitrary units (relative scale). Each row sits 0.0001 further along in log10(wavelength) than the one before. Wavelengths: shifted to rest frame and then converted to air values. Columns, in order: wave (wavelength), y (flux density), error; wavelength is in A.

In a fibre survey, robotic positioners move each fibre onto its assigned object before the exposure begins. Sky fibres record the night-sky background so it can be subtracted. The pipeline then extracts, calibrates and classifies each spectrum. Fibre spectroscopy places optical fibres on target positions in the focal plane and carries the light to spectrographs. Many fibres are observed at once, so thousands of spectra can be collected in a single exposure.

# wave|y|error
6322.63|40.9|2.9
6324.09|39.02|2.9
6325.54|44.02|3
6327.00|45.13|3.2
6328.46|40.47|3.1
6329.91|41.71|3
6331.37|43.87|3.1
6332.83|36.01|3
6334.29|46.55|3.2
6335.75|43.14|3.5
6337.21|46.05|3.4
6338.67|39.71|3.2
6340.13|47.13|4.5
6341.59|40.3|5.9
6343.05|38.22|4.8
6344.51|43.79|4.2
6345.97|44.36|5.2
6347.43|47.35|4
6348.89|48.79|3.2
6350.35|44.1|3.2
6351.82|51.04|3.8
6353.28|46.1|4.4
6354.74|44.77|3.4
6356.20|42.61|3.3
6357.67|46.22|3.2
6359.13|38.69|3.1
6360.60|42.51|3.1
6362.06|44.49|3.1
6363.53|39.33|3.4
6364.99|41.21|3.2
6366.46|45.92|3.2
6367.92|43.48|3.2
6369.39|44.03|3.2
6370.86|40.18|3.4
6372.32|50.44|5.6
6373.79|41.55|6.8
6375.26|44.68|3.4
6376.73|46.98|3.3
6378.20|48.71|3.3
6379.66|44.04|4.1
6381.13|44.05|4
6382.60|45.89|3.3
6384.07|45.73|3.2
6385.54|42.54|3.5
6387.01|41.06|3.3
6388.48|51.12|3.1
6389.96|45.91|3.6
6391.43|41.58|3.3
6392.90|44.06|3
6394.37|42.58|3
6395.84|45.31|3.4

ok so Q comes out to 36.01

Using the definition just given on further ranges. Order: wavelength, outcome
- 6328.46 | 40.47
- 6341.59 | 40.3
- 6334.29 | 46.55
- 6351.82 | 51.04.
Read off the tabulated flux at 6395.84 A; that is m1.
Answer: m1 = 45.31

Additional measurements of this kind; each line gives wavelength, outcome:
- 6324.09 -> 39.02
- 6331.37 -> 43.87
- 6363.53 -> 39.33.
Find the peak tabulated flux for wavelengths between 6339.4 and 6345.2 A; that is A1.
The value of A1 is 47.13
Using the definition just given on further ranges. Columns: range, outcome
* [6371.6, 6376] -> 50.44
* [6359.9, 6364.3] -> 44.49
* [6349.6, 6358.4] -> 51.04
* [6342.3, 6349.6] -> 48.79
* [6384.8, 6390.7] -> 51.12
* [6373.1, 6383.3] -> 48.71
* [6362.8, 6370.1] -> 45.92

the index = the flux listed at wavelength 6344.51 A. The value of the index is 43.79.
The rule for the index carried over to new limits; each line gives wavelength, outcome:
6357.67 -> 46.22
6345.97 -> 44.36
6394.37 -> 42.58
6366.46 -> 45.92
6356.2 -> 42.61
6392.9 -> 44.06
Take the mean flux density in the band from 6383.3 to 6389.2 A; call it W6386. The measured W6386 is 45.1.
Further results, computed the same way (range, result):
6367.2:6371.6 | 42.6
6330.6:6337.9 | 43.1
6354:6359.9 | 43.1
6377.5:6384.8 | 45.7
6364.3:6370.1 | 43.7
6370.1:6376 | 44.2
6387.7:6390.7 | 48.3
